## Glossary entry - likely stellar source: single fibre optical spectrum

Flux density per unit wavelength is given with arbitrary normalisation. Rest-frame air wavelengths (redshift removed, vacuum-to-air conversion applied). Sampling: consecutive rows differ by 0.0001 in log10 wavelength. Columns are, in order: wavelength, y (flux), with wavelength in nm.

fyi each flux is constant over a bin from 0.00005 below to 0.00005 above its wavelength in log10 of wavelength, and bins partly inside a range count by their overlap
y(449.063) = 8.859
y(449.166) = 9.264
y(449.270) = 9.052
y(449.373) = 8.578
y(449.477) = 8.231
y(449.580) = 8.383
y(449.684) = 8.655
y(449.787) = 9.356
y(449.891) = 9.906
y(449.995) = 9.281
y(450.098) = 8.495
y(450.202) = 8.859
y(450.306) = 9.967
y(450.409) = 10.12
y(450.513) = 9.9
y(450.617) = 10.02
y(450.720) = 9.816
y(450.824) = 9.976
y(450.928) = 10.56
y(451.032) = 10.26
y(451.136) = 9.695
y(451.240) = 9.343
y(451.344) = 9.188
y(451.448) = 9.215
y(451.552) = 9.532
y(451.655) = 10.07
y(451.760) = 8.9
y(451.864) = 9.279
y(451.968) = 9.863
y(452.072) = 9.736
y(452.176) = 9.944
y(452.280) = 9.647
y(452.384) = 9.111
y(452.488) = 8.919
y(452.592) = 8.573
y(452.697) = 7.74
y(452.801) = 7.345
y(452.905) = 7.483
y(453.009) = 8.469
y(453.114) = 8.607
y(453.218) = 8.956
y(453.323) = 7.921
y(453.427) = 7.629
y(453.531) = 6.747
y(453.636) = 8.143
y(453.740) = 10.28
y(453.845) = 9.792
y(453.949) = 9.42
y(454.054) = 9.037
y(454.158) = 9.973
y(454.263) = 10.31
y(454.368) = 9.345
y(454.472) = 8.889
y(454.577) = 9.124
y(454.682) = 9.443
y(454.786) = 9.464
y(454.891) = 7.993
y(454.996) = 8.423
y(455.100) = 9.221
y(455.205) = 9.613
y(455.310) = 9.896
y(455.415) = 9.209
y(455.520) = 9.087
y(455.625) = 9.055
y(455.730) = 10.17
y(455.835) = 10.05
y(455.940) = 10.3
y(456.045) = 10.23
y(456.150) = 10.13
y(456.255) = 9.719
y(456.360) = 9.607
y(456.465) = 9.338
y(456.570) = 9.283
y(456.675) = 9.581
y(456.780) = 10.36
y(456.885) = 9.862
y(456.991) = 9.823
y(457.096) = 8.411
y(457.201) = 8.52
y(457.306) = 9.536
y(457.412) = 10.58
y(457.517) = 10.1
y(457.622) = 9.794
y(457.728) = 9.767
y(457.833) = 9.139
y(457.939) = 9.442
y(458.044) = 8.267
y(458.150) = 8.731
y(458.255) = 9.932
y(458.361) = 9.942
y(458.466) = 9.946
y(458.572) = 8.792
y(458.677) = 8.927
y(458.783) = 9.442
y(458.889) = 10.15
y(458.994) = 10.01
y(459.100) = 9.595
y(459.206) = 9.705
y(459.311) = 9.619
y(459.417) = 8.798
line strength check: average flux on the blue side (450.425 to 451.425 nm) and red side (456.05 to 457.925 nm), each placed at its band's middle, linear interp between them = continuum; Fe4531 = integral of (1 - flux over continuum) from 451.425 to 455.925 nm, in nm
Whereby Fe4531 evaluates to 0.31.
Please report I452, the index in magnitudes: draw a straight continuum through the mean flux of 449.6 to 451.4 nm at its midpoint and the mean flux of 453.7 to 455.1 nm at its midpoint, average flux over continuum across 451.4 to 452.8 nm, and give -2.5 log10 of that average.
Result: 0.03 mag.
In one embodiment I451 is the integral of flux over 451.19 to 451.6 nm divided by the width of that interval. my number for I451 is 9.31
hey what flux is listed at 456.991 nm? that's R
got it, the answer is 9.823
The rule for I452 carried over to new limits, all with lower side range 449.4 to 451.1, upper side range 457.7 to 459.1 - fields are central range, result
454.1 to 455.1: 0.03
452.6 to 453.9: 0.15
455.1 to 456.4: -0.03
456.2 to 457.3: 0.00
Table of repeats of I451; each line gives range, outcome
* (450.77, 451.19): 10.1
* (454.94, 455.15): 8.83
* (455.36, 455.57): 9.15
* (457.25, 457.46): 10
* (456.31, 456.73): 9.47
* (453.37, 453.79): 8.2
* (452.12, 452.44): 9.58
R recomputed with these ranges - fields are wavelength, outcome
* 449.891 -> 9.906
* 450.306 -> 9.967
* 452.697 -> 7.74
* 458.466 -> 9.946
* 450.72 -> 9.816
